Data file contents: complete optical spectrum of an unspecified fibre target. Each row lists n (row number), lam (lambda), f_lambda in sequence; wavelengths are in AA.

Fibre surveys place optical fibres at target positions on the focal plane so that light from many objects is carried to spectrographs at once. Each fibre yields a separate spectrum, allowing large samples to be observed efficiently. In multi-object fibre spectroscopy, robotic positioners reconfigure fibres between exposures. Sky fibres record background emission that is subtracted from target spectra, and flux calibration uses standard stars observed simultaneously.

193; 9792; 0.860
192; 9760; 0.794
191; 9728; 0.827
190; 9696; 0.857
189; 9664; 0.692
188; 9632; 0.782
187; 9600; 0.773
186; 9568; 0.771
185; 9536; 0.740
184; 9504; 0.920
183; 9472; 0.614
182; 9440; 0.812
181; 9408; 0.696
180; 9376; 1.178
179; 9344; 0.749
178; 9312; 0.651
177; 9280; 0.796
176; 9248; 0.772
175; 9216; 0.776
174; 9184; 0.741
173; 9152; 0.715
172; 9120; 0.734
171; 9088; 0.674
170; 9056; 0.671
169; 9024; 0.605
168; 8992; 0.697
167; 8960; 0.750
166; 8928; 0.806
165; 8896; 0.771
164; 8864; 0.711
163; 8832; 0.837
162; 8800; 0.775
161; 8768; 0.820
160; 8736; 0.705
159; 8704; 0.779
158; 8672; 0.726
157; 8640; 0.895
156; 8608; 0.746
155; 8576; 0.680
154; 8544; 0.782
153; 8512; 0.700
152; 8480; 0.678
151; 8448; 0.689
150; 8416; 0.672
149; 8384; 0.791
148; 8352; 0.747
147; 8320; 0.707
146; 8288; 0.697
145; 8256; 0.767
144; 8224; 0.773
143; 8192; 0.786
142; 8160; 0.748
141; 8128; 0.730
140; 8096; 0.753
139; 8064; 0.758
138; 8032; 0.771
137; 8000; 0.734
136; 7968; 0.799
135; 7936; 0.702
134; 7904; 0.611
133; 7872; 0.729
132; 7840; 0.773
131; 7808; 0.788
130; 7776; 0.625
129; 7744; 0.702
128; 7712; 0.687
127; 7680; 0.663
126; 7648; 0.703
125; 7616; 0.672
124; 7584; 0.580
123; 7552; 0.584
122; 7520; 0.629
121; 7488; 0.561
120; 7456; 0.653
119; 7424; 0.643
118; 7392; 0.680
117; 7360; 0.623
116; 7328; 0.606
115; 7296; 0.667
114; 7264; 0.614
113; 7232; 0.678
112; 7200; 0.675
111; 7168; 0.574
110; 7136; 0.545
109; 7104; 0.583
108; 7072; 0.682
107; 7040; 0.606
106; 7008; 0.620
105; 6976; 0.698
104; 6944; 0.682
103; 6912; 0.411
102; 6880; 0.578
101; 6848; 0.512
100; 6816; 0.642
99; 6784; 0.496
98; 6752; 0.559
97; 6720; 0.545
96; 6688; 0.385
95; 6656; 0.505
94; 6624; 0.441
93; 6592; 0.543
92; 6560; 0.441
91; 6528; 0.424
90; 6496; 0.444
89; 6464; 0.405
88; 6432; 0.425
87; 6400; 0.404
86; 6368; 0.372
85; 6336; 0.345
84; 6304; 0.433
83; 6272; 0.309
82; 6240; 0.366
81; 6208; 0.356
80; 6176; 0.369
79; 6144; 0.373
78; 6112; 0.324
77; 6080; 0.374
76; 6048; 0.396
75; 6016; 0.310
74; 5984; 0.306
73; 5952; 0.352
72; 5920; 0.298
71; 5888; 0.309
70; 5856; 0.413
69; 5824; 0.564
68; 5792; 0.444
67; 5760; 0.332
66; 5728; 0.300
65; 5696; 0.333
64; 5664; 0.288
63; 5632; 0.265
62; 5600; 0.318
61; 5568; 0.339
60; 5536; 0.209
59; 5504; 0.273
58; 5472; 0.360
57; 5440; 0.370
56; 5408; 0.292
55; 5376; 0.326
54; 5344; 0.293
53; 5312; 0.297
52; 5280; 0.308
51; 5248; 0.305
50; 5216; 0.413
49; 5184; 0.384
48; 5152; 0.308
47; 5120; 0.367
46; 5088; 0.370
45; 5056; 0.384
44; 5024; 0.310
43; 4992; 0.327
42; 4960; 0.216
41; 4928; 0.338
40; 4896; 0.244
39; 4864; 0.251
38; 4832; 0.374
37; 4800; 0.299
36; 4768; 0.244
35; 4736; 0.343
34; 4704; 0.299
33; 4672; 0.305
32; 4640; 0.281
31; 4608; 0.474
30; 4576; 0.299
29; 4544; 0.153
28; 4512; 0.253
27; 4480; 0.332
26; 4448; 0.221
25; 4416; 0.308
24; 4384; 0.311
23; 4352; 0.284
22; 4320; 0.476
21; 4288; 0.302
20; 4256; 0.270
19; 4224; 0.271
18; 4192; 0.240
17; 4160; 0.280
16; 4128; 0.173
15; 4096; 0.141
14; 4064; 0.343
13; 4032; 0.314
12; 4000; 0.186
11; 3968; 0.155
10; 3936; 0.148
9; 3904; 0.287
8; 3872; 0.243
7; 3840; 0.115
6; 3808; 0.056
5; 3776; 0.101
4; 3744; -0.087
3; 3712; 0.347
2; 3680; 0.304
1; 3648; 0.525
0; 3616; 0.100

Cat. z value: 0.741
